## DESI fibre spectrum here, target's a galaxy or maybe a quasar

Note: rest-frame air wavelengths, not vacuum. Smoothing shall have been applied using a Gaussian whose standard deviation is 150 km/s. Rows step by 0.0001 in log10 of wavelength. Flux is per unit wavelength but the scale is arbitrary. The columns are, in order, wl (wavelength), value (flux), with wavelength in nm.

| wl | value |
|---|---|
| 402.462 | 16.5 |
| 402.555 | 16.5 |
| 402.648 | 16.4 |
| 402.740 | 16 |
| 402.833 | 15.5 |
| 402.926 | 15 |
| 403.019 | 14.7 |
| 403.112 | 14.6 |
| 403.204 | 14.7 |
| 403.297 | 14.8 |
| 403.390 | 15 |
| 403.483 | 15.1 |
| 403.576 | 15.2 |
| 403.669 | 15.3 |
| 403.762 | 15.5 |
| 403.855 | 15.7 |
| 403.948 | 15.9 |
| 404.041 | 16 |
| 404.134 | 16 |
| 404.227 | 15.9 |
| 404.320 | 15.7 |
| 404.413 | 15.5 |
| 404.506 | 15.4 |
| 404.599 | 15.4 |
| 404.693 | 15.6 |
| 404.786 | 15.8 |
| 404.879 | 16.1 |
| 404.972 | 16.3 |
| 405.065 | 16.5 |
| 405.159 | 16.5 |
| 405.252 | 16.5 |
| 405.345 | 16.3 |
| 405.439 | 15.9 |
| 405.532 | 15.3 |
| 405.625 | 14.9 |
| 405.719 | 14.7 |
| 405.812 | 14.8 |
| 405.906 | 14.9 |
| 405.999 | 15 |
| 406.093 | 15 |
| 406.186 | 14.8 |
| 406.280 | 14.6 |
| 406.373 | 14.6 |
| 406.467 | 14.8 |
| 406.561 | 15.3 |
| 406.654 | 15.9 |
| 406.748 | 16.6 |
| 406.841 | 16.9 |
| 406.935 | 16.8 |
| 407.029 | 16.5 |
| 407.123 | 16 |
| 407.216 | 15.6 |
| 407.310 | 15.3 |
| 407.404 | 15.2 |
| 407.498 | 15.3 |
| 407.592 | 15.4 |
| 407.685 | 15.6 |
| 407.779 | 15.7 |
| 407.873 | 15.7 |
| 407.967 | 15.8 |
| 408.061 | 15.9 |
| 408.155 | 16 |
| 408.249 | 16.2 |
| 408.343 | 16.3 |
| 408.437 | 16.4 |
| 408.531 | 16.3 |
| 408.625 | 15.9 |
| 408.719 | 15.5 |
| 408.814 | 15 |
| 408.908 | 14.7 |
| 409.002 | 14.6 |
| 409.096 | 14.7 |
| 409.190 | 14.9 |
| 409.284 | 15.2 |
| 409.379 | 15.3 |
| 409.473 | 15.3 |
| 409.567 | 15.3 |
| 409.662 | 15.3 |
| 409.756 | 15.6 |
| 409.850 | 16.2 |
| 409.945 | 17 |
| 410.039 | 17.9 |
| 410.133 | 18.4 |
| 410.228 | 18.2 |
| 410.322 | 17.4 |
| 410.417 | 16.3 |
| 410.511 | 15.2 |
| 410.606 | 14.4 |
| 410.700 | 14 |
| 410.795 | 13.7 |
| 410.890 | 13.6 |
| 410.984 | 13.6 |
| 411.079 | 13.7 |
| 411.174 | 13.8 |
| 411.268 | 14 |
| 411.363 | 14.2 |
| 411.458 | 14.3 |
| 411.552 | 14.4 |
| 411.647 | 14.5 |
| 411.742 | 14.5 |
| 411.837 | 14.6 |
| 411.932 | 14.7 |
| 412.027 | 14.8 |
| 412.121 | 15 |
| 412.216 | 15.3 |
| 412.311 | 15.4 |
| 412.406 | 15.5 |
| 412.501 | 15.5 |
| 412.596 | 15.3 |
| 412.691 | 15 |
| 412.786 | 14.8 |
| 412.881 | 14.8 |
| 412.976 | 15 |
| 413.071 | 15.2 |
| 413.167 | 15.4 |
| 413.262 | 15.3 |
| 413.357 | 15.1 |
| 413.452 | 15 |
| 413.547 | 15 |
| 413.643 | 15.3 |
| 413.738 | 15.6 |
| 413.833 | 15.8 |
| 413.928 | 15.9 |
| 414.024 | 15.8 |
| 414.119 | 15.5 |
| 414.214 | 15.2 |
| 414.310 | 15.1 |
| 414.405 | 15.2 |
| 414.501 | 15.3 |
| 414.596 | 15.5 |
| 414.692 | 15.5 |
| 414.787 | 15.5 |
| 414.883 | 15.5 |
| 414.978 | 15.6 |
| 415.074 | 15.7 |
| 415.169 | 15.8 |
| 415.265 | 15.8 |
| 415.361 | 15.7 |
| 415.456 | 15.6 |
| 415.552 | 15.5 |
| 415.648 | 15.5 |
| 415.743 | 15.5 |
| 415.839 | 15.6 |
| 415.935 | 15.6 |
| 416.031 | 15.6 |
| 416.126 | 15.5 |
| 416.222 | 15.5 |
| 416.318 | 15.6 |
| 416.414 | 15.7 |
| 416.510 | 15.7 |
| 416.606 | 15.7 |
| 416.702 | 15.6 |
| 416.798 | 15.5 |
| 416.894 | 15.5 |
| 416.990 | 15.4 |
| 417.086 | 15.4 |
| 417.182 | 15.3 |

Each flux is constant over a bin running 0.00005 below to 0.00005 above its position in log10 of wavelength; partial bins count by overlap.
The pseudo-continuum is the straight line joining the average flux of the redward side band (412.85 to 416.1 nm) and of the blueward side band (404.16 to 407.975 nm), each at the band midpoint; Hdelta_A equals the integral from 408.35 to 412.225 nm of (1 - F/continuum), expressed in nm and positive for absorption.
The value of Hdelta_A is 0.078 nm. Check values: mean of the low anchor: 15.6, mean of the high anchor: 15.4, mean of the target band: 15.2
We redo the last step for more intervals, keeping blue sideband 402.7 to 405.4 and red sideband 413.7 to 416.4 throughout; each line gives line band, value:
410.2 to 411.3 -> 0.06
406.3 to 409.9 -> -0.01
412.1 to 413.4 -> 0.03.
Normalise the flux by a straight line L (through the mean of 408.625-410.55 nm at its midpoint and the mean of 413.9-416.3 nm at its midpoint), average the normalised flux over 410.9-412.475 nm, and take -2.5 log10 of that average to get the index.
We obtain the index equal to 0.09 mag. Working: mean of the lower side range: 15.9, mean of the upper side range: 15.5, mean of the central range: 14.5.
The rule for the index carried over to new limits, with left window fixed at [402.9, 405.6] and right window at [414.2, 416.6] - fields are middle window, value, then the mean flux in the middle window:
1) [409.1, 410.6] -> -0.039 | 16.1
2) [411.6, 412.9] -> 0.040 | 15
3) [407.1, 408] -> 0.002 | 15.6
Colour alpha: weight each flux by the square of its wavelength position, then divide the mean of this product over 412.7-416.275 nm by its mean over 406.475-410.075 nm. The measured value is 1.01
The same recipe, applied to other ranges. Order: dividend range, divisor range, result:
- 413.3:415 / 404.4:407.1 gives 1.03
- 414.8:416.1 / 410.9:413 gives 1.08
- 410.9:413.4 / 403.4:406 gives 0.98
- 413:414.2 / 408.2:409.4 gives 1.02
